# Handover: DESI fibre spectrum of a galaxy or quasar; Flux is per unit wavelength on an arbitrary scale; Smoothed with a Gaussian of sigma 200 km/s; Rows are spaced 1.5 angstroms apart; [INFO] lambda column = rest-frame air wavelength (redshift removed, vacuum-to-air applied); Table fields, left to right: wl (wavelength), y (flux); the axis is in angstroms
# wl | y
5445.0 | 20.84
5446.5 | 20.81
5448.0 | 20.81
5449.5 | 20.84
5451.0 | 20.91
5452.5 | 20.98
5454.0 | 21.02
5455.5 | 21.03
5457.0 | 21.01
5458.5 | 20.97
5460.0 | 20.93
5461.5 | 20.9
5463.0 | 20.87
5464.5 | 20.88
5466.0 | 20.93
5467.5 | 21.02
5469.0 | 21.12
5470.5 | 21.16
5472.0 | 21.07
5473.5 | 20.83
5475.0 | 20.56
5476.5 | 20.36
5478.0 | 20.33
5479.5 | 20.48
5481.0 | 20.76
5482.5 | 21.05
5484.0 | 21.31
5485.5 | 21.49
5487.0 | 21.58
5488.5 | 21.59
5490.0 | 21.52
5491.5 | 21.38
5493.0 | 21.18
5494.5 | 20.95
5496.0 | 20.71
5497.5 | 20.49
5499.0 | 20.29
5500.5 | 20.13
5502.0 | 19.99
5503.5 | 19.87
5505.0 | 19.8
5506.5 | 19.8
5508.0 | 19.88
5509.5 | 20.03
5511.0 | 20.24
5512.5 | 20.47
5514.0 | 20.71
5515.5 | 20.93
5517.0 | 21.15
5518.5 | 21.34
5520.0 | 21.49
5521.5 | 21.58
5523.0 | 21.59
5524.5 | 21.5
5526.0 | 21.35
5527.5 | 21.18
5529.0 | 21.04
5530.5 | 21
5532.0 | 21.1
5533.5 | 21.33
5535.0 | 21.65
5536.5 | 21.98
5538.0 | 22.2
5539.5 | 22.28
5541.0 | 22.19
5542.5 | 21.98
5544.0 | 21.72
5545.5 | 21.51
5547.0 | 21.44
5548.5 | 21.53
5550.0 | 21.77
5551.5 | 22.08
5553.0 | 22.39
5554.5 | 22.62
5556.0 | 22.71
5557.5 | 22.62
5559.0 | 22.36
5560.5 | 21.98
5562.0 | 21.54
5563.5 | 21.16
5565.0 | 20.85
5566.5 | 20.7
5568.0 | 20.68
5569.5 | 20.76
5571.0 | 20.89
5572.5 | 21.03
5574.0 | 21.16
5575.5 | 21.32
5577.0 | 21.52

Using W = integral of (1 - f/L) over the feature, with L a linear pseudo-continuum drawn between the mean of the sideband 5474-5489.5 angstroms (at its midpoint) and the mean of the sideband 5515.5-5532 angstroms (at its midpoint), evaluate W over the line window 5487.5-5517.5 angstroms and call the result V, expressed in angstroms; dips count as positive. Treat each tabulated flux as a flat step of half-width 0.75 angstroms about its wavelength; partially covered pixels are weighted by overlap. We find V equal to 0.8 angstroms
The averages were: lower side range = 21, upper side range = 21.3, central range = 20.6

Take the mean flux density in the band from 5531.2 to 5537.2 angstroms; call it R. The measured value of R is 21.5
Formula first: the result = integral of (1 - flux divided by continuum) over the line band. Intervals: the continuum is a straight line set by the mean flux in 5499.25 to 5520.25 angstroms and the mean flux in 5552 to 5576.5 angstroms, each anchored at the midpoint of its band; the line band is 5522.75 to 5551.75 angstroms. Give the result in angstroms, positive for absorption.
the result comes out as -0.9 angstroms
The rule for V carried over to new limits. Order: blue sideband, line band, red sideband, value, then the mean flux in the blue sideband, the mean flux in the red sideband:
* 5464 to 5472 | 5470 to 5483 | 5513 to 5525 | 0.2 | 21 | 21.3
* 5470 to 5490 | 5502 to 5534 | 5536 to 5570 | 0.9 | 21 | 21.8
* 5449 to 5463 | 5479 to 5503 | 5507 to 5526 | 0.0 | 21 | 20.9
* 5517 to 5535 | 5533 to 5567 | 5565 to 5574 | -1.3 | 21.3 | 20.8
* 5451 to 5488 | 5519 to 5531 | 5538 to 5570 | 0.1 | 20.9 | 21.8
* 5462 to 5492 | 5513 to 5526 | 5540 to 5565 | 0.2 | 21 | 21.9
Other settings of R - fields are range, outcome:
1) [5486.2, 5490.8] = 21.6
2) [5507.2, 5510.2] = 20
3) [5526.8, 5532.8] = 21.1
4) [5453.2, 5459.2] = 21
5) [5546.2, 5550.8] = 21.6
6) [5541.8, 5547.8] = 21.7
